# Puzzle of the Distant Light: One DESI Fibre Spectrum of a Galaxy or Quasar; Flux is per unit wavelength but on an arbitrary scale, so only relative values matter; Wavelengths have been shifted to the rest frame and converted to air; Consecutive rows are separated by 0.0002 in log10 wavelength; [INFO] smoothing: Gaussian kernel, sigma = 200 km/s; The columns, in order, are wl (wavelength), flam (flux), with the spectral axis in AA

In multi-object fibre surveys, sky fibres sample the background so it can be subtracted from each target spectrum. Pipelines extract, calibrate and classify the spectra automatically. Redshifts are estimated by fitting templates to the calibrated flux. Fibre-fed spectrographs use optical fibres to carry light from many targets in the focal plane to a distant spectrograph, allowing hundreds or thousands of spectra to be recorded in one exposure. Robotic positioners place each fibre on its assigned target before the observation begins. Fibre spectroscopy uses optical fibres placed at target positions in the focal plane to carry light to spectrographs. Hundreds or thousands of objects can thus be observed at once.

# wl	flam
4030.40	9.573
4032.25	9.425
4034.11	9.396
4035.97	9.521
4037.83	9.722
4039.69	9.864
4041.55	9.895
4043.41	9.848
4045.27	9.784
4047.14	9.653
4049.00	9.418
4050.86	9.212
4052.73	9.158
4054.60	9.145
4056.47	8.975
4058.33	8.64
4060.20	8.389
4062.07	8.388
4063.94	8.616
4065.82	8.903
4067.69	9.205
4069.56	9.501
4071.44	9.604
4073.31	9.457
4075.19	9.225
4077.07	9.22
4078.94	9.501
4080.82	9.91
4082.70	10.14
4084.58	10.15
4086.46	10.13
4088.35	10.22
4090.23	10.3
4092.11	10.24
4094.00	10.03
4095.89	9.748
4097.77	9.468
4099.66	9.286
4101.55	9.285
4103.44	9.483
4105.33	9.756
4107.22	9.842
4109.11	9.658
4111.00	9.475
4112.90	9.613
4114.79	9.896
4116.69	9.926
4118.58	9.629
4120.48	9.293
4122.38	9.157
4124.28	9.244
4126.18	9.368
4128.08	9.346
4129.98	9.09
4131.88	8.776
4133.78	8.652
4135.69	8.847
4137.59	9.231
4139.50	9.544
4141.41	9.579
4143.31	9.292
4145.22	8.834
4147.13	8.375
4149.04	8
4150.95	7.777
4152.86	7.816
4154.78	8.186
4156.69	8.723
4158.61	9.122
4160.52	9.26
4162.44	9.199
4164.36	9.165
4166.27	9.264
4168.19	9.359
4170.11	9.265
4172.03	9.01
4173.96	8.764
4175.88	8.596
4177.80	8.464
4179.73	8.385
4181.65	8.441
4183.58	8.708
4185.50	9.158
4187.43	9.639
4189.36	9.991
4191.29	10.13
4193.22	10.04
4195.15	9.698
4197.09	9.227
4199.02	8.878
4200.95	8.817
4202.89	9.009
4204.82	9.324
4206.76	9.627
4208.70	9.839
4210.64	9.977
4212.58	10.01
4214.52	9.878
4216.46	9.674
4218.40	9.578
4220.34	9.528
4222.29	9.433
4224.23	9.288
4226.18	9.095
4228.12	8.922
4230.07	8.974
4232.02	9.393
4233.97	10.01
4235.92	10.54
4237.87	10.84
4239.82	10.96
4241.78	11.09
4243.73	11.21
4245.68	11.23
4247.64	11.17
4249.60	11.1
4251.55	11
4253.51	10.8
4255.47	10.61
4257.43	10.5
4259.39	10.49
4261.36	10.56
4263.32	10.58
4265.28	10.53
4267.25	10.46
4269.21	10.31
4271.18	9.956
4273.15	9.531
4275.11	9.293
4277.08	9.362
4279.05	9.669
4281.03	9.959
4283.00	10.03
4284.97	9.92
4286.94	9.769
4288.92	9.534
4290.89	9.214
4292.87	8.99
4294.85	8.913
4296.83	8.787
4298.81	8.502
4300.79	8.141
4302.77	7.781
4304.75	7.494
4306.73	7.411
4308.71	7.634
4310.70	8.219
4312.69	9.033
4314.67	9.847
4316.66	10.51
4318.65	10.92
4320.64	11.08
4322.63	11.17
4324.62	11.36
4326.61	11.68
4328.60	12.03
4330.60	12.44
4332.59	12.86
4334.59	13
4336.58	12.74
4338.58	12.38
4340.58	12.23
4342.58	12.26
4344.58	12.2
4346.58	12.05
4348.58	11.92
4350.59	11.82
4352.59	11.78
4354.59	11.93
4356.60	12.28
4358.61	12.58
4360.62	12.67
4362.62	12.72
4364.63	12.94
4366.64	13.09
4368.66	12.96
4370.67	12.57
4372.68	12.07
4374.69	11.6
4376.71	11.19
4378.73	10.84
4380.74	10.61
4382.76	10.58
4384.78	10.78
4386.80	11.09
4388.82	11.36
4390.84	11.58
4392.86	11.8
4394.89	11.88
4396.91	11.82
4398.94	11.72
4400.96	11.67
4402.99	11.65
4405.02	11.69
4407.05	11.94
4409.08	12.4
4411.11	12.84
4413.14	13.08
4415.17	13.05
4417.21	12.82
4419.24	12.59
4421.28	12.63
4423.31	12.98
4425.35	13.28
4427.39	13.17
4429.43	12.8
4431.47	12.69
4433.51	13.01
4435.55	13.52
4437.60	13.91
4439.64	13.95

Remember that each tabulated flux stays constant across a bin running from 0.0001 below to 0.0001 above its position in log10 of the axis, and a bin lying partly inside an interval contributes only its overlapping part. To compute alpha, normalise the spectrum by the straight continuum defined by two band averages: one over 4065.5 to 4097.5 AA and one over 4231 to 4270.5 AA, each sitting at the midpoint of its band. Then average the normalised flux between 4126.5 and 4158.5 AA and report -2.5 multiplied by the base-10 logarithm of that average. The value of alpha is 0.15 mag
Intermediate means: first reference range 9.75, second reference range 10.7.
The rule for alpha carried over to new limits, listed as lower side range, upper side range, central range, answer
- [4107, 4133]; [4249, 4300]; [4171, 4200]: 0.058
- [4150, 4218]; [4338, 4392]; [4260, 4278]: 0.040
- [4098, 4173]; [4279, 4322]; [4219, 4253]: -0.120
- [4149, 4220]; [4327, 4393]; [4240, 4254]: -0.093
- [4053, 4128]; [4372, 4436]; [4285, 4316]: 0.279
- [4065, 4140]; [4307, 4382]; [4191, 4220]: 0.093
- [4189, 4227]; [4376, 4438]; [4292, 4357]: 0.046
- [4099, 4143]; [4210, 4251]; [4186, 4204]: 0.044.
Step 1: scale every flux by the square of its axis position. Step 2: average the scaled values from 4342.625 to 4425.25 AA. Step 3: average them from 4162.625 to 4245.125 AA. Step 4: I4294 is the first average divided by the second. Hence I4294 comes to 1.4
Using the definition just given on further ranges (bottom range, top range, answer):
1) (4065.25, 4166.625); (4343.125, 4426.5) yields 1.47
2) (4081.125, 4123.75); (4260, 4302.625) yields 1.07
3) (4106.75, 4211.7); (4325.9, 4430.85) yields 1.47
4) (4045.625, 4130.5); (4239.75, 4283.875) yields 1.20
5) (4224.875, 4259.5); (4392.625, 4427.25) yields 1.28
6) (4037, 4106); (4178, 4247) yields 1.09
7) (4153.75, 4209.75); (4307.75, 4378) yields 1.38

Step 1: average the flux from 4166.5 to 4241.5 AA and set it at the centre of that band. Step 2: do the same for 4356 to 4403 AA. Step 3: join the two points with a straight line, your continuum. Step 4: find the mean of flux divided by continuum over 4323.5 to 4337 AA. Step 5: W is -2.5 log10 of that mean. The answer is -0.10 mag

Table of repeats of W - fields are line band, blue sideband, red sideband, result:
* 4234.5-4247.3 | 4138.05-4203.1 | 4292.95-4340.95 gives -0.15 mag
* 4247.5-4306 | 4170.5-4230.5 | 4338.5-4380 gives 0.10 mag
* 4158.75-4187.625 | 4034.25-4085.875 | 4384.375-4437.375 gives 0.15 mag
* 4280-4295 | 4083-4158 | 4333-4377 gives 0.20 mag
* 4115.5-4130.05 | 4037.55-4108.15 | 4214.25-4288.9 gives 0.03 mag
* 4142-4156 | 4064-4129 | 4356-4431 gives 0.20 mag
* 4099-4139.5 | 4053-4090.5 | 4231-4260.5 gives 0.04 mag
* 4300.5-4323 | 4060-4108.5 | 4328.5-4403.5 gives 0.26 mag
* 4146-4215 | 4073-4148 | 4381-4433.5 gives 0.12 mag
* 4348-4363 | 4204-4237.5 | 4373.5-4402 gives -0.11 mag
